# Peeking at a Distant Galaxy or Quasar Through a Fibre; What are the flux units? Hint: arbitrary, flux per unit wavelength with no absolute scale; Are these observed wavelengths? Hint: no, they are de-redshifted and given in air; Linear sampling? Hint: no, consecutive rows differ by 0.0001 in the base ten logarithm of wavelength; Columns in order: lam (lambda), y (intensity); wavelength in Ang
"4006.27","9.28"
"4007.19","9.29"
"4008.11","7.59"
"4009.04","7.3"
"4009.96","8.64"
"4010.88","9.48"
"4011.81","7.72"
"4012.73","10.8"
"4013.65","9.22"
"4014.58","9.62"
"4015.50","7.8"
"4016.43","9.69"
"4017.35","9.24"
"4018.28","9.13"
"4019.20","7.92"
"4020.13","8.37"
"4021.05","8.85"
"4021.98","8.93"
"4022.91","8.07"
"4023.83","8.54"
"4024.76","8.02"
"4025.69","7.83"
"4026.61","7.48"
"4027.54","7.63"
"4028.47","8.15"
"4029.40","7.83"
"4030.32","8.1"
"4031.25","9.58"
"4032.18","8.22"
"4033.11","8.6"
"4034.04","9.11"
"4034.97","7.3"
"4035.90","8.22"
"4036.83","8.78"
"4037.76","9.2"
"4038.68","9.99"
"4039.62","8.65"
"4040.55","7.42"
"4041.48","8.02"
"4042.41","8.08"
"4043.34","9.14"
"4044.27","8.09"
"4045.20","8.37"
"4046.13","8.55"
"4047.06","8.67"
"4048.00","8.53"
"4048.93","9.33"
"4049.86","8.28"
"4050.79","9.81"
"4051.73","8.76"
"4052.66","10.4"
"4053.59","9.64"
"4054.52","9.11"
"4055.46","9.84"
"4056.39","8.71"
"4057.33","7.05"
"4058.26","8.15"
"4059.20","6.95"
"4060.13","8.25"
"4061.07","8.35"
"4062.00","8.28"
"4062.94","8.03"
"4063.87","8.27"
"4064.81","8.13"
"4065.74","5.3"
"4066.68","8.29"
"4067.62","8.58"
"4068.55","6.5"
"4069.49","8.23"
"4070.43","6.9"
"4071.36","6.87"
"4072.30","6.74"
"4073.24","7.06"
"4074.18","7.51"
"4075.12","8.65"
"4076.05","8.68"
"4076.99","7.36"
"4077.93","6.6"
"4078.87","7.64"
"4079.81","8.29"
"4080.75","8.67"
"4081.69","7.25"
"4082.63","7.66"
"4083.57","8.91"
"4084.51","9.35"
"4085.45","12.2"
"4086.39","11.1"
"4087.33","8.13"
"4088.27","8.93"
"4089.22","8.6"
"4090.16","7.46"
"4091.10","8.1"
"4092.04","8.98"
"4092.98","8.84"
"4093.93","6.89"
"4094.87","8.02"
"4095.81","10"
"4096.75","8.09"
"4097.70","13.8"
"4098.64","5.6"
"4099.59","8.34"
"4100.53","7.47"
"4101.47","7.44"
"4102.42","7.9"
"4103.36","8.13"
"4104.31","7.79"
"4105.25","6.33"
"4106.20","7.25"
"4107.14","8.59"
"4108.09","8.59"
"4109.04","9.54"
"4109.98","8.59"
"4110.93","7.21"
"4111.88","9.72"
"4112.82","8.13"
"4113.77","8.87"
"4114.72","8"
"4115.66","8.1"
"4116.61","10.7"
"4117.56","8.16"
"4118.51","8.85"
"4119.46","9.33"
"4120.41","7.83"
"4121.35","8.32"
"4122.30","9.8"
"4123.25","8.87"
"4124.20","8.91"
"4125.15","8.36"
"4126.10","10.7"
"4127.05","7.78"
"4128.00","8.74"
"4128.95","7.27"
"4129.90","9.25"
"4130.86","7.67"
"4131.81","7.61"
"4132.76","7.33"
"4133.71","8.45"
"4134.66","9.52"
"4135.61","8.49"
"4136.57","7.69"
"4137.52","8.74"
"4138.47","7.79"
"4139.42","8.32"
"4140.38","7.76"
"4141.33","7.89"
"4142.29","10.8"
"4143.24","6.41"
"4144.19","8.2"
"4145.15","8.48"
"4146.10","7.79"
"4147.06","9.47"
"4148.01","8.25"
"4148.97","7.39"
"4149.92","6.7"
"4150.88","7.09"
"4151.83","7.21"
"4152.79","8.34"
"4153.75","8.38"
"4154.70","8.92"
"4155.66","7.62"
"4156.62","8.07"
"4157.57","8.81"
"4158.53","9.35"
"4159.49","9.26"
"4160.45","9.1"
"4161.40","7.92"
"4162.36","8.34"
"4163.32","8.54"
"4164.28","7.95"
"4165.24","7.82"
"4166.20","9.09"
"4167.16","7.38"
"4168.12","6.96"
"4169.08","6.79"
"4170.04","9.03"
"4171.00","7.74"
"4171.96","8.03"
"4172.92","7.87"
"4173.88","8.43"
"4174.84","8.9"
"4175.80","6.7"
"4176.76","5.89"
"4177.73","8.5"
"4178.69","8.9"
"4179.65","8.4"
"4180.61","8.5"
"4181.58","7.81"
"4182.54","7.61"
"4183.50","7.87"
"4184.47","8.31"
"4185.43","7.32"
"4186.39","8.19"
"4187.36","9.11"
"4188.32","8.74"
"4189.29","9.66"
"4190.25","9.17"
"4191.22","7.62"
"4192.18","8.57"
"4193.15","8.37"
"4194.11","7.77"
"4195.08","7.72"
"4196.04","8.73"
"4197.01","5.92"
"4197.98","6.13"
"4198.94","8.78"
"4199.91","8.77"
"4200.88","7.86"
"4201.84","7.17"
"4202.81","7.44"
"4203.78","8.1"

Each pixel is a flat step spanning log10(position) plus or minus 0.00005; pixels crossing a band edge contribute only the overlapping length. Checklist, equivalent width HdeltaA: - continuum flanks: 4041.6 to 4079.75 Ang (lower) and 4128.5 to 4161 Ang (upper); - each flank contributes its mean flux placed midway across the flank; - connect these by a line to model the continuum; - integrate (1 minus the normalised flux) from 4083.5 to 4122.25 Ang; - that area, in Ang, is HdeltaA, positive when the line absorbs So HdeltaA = -2.0 Ang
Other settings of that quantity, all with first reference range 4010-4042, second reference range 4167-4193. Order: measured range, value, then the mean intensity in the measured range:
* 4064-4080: 1.8 Ang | 7.49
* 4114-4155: -0.7 Ang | 8.36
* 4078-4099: -0.9 Ang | 8.73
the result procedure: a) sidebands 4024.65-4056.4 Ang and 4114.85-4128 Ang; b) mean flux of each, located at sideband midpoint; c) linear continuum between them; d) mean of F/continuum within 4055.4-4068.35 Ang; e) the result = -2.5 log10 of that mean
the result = 0.10 mag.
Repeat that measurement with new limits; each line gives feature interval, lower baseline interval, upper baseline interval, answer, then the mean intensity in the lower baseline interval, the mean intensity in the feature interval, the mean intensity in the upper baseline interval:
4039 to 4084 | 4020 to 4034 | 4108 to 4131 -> 0.04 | 8.3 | 8.14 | 8.71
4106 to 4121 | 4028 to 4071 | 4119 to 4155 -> -0.04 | 8.38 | 8.62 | 8.31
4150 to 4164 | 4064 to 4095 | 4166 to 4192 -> -0.03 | 8.08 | 8.3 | 8.09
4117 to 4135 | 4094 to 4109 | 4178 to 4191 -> -0.04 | 8.22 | 8.57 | 8.41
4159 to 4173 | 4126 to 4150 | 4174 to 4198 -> 0.00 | 8.24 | 8.13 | 8.06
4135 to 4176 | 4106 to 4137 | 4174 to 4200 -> 0.02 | 8.56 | 8.15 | 8.07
